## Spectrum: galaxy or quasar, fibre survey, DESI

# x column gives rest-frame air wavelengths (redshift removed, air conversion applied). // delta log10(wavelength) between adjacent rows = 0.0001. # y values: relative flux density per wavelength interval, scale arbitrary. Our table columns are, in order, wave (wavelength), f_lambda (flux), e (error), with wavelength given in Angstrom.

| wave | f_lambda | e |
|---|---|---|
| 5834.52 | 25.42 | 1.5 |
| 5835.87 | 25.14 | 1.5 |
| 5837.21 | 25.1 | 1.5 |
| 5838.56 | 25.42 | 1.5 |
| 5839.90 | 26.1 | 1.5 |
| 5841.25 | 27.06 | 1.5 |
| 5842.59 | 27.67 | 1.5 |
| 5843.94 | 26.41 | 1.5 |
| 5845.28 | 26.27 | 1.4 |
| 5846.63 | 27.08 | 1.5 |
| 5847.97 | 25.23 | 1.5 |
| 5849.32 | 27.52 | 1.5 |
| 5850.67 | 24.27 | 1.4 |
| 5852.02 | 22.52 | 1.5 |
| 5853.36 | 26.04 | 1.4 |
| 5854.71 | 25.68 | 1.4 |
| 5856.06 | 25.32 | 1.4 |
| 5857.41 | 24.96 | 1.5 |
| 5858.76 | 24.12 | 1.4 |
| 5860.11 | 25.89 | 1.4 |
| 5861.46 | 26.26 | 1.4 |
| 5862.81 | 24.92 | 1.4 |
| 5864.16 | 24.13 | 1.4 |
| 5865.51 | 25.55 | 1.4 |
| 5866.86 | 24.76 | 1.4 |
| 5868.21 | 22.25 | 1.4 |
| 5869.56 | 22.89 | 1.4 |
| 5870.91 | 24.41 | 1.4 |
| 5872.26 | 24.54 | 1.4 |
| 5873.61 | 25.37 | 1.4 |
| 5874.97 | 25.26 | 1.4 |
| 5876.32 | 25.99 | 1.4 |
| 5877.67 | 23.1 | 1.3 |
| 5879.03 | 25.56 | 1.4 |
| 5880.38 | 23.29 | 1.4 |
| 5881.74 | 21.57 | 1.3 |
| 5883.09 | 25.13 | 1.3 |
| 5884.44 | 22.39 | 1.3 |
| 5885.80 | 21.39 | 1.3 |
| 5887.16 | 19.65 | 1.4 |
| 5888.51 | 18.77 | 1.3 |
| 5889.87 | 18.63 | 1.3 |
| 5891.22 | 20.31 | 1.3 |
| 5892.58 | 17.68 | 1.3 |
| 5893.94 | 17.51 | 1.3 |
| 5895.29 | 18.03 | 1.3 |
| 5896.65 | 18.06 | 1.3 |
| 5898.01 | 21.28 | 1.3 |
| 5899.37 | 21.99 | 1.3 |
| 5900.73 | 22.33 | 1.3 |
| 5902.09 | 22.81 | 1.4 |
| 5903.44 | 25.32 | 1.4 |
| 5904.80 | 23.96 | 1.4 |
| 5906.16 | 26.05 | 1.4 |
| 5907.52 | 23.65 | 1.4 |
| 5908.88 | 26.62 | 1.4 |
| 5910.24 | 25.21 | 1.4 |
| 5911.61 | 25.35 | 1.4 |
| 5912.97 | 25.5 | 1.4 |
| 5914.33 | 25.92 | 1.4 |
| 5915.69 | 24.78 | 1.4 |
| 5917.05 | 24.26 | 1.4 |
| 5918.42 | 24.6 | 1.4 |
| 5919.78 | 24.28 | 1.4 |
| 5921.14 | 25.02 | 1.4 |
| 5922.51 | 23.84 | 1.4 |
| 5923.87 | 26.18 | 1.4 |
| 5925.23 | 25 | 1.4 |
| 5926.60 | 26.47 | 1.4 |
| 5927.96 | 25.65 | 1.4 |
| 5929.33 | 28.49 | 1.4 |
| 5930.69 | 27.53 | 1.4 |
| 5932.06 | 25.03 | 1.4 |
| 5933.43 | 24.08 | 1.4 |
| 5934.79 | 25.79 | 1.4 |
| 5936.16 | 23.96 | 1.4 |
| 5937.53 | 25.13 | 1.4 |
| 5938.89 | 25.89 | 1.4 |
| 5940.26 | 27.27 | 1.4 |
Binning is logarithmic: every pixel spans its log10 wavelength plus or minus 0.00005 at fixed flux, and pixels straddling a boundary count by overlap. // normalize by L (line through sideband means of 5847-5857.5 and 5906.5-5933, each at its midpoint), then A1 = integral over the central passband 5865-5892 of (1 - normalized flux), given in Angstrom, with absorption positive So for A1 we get 2.5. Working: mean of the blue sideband 25.3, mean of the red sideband 25.4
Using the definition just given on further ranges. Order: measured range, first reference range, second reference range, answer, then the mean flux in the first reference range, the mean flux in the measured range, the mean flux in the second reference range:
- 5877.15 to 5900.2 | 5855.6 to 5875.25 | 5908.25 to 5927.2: 3.8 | 24.7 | 20.8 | 25.2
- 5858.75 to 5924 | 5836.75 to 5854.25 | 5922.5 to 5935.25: 6.4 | 25.9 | 23.4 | 25.9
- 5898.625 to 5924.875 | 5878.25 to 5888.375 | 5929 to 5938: -0.4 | 22.5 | 24.6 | 25.6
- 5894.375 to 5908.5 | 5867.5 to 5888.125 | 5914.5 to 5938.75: 1.2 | 23.5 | 22.4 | 25.3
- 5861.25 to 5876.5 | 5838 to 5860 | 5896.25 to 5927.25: 0.4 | 25.7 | 24.6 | 24.3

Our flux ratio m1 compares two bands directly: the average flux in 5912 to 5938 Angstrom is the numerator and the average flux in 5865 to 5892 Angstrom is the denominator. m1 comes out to 1.1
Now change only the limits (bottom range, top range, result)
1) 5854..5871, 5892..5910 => 0.89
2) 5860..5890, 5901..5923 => 1.05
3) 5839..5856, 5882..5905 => 0.80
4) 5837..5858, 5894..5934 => 0.94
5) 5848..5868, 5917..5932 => 1.02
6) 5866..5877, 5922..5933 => 1.06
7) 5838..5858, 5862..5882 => 0.94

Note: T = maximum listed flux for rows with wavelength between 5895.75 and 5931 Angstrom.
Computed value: 28.49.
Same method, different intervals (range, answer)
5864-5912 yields 26.62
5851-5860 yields 26.04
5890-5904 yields 25.32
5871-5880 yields 25.99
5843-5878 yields 27.52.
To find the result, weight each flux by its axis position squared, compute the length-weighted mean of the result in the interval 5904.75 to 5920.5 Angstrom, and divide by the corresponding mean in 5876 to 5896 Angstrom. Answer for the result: 1.2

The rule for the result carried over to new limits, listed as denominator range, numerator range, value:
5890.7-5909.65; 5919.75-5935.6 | 1.18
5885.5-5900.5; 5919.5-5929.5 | 1.33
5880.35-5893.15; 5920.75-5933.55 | 1.26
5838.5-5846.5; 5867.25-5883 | 0.91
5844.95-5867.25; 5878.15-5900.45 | 0.83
